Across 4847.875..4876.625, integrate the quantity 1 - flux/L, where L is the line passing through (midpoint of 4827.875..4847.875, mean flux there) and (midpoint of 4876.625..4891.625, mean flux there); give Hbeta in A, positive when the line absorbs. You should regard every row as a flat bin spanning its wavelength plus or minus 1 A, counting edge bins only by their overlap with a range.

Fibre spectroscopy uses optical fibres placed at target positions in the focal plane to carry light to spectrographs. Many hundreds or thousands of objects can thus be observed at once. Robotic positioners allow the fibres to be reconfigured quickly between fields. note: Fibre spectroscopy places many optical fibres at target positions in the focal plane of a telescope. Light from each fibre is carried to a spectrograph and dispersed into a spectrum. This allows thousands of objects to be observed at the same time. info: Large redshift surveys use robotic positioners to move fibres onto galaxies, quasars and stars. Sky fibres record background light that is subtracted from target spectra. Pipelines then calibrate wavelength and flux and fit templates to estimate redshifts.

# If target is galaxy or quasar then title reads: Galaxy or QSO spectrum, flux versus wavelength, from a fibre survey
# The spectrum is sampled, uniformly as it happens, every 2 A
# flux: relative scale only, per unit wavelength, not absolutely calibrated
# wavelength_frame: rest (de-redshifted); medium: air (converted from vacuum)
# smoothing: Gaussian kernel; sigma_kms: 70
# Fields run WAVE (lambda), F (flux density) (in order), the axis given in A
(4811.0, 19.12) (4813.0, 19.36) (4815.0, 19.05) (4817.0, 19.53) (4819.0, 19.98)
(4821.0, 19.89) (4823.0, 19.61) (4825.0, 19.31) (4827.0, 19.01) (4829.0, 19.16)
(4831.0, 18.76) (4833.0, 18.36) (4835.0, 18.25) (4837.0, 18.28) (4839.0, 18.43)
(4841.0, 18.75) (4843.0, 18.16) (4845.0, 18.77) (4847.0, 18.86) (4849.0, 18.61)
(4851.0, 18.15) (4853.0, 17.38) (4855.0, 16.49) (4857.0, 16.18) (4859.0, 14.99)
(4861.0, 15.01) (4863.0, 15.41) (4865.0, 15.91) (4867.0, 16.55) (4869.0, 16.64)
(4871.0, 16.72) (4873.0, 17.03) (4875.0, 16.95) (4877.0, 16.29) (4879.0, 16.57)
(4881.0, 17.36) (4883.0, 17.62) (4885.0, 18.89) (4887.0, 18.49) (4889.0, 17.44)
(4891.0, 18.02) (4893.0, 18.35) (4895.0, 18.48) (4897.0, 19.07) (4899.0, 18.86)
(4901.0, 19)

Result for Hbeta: 2.4 A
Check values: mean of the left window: 18.6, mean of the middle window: 16.6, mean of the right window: 17.6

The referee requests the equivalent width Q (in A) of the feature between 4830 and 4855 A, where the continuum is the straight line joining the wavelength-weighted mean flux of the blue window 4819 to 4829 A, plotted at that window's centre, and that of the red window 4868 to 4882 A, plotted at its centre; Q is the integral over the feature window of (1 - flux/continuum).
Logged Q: 0.2 A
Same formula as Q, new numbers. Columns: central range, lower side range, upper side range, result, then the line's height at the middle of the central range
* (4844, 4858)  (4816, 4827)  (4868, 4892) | 0.5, 18.5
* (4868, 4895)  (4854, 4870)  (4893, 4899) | 0.1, 17.5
